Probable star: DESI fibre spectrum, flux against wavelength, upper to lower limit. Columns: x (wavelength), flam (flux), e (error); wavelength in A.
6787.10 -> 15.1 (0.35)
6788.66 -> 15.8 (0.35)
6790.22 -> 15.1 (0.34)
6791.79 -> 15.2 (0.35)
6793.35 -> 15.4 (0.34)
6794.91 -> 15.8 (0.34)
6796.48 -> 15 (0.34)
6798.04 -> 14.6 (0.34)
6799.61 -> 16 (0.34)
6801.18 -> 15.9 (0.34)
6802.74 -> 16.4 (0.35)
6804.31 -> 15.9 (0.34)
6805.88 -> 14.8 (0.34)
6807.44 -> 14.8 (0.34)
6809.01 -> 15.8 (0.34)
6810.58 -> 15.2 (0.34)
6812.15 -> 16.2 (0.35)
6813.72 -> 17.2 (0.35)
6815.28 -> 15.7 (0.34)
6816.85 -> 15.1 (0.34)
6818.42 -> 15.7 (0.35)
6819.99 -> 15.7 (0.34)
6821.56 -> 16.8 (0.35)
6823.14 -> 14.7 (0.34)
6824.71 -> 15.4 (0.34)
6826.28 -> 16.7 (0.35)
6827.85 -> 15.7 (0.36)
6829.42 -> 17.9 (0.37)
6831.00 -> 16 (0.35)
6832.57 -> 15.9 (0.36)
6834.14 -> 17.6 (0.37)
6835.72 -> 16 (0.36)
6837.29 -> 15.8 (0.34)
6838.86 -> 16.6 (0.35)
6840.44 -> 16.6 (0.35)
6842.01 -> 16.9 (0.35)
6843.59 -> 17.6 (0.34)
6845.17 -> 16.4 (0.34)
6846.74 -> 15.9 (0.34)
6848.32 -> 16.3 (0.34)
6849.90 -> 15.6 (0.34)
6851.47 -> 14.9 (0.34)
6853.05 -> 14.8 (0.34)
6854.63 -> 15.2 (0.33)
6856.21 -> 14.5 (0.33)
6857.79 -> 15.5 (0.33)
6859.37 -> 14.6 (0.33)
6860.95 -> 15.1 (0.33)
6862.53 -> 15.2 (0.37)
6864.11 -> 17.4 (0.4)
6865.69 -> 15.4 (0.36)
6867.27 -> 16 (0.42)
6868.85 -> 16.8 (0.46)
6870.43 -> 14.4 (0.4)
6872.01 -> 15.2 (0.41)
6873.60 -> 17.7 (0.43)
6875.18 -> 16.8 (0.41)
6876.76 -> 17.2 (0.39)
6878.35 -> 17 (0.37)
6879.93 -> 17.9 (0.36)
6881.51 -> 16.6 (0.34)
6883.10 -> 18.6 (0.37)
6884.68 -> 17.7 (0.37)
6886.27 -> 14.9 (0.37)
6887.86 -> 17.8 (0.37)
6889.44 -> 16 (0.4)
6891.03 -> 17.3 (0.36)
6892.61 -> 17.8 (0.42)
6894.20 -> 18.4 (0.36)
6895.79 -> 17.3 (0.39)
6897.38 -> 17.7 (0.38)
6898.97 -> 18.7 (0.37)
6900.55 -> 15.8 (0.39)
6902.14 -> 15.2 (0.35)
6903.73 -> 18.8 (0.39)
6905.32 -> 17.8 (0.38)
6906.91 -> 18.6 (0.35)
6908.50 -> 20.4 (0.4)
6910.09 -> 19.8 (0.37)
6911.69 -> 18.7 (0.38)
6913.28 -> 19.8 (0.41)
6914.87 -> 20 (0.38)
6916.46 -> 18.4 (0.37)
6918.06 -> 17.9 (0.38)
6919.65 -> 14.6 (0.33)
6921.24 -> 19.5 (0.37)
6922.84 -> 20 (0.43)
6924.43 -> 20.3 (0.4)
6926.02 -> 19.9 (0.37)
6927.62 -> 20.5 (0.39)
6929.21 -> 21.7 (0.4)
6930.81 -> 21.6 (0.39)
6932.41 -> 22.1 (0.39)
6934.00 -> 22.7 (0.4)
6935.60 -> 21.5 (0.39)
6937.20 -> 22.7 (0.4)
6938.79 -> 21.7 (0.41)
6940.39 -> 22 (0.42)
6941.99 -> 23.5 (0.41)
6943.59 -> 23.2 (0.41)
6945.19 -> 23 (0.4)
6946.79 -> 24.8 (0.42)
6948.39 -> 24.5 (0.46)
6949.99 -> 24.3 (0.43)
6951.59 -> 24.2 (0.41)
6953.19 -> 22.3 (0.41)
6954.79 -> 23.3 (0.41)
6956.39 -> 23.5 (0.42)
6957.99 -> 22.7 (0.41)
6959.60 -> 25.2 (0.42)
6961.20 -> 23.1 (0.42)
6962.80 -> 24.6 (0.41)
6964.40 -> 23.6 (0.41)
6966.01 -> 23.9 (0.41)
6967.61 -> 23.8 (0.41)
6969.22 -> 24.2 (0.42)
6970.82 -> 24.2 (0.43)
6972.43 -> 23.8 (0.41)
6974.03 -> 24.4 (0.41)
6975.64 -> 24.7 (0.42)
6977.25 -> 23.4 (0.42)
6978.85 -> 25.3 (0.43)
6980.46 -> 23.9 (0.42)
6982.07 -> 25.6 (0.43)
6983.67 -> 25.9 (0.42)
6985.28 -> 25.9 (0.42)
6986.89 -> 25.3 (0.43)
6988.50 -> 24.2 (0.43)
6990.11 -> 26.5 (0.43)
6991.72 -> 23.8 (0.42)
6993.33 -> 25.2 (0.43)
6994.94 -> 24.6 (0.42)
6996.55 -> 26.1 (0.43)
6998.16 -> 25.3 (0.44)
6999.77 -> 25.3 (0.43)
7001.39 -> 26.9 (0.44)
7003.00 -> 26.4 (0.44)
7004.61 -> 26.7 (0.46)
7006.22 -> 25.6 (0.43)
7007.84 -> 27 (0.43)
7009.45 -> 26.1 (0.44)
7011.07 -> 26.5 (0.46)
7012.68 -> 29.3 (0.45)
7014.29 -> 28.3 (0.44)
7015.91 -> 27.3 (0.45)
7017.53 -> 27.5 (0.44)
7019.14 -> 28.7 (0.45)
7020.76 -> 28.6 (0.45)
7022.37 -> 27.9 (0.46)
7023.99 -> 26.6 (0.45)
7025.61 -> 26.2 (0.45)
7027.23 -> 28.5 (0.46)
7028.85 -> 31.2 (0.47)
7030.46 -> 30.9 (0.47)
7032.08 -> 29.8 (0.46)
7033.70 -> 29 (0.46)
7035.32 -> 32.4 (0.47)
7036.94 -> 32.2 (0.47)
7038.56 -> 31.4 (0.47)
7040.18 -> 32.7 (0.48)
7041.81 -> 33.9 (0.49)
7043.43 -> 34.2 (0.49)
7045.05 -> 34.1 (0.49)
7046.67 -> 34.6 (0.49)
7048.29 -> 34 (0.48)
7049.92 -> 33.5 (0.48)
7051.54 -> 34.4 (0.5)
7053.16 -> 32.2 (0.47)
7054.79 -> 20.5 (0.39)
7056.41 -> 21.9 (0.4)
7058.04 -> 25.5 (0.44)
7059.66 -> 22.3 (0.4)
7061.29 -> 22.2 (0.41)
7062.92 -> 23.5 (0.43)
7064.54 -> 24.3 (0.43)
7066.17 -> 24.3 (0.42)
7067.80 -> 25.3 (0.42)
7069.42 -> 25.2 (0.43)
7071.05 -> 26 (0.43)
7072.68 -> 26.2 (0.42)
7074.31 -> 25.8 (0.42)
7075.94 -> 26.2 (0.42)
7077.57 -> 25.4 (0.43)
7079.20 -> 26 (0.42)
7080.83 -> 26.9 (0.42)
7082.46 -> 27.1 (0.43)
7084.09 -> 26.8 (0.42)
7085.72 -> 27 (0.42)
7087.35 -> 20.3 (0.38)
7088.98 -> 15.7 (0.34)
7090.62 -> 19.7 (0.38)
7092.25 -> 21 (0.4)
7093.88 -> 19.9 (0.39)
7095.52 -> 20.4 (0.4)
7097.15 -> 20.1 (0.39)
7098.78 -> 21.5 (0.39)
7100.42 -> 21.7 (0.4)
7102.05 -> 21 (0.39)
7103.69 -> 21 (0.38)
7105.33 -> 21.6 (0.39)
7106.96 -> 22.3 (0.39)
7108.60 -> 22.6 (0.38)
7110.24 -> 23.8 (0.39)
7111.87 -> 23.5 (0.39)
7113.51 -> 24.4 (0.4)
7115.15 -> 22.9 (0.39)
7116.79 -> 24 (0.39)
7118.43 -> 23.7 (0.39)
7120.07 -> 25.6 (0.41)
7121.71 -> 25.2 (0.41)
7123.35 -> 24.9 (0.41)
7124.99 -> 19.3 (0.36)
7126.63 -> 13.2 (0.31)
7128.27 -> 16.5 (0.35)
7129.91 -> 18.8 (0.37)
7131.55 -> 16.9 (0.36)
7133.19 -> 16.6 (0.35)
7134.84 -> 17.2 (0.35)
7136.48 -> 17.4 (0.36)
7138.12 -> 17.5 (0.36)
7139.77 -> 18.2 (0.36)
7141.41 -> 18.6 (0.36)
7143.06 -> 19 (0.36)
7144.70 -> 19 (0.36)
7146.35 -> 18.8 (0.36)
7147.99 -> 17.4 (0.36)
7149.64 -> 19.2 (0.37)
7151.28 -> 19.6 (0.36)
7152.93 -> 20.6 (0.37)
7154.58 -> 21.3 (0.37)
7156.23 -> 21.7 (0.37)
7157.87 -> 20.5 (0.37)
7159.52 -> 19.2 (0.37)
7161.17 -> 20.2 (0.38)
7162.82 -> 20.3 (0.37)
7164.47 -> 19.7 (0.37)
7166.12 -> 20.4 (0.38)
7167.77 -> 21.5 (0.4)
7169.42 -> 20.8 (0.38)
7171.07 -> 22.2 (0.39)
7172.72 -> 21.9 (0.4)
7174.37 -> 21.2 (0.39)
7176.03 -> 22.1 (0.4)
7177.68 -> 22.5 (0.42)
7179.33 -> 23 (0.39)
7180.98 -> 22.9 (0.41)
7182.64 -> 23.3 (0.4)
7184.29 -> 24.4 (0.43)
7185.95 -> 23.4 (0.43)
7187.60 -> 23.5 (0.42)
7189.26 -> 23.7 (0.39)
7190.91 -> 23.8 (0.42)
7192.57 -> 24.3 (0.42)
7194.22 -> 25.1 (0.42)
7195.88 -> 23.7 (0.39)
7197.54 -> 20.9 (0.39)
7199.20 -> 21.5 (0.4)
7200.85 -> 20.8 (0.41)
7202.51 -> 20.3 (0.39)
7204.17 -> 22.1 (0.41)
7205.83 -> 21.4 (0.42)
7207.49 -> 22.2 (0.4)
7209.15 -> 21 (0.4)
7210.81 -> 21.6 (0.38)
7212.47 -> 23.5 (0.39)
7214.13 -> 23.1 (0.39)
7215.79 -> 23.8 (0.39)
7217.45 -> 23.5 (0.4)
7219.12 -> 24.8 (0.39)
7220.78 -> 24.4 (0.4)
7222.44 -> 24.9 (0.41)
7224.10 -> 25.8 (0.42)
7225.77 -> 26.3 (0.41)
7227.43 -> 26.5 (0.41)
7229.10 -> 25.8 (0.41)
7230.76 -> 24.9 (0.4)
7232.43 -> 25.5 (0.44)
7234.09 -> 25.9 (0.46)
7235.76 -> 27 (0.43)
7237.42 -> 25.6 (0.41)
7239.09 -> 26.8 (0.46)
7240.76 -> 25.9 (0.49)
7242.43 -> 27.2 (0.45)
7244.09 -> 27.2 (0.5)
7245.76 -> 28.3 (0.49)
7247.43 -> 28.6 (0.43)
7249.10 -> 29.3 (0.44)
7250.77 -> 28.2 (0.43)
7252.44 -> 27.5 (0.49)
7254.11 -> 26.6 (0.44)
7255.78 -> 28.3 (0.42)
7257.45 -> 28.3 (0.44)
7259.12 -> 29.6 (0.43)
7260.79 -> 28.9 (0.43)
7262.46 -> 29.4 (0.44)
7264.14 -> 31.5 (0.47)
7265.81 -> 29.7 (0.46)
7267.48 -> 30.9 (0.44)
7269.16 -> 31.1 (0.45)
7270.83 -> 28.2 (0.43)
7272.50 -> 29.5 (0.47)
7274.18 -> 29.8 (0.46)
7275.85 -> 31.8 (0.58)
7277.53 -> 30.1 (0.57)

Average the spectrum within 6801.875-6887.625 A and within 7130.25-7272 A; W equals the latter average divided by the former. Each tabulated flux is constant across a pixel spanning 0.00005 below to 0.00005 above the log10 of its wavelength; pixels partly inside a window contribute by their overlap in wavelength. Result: 1.46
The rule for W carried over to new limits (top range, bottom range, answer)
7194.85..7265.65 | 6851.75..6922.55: 1.49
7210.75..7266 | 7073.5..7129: 1.18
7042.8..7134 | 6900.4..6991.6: 1.08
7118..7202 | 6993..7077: 0.75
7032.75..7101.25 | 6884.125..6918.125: 1.47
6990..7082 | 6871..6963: 1.39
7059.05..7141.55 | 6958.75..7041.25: 0.83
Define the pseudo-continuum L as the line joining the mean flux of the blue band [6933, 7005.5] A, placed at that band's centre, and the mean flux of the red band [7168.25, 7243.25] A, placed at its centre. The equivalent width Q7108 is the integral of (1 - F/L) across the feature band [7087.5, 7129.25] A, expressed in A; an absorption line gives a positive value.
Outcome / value 4.4 A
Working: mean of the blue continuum 24.3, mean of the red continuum 23.7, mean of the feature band 21.4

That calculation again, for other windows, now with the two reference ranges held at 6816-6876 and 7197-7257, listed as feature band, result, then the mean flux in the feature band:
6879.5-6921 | -1.37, 17.8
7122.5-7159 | 6.66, 18.7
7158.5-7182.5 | 2.34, 21.3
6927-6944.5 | -3.92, 22.1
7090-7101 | 0.63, 20.6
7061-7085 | -4.68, 25.5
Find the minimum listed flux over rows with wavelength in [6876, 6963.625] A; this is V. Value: 14.6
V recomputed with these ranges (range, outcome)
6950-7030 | 22.3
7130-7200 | 16.6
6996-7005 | 25.3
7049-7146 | 13.2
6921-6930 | 19.5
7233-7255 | 25.6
